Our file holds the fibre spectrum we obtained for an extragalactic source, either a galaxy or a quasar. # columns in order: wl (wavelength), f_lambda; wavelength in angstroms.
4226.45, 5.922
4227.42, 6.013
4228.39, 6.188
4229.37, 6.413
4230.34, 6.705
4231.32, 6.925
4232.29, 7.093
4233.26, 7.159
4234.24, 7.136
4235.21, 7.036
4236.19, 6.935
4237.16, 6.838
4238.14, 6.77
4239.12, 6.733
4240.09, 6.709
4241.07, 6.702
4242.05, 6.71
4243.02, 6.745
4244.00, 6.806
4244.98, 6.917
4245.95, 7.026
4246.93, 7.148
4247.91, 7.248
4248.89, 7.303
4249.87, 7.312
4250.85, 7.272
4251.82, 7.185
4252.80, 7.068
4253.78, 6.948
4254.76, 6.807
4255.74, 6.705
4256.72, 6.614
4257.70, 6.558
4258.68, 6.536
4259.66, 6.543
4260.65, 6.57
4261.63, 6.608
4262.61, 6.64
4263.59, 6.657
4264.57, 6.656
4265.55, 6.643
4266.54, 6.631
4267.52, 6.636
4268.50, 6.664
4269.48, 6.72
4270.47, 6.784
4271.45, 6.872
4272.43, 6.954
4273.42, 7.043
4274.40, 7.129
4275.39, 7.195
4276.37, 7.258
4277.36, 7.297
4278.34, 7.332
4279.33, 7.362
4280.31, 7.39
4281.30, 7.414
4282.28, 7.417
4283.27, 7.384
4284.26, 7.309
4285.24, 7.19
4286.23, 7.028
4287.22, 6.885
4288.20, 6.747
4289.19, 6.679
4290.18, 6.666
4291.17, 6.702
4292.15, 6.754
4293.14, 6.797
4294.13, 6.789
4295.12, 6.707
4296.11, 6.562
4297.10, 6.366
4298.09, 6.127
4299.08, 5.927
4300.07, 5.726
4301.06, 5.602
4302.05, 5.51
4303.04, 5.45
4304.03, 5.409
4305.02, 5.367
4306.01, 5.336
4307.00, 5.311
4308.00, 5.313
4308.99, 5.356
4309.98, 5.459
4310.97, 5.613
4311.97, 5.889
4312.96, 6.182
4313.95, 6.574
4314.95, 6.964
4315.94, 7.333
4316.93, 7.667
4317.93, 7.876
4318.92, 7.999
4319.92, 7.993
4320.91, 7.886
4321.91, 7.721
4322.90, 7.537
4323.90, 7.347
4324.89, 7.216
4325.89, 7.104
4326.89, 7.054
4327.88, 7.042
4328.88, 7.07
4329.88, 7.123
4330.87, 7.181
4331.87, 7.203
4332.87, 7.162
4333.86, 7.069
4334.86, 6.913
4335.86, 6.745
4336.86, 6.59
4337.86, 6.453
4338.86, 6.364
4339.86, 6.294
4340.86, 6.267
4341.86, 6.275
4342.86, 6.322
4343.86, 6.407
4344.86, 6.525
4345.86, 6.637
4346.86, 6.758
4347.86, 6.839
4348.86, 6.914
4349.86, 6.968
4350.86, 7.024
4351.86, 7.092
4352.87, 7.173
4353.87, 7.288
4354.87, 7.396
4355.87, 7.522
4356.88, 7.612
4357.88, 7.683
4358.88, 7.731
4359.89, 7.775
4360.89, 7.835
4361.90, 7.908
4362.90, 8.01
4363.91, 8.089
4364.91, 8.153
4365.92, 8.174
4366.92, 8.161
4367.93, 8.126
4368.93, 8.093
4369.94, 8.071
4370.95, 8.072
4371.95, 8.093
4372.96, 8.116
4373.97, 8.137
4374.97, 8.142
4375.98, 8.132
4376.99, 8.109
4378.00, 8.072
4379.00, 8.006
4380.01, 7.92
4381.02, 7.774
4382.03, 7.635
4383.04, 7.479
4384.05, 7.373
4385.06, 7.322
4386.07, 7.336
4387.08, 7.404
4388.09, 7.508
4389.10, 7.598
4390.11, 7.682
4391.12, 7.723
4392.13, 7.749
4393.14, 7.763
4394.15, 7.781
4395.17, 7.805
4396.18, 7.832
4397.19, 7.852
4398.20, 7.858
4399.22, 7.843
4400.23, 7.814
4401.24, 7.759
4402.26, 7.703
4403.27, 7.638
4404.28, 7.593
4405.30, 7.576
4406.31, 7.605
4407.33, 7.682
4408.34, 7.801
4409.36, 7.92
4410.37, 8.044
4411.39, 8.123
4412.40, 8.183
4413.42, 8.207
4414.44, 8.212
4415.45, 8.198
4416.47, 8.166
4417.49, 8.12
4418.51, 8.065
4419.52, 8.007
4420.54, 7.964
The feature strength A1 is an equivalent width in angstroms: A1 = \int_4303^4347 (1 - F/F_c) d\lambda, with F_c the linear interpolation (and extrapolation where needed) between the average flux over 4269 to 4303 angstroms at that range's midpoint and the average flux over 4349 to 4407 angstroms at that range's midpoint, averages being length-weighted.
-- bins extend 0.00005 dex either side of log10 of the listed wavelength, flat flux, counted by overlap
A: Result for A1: 3.3 angstroms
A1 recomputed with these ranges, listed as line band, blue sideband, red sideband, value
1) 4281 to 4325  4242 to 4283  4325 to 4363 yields 2.46 angstroms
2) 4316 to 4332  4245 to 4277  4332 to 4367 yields -0.86 angstroms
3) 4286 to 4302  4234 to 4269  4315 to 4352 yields 1.07 angstroms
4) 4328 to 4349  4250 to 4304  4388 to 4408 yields 1.51 angstroms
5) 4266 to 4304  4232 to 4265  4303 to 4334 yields 0.30 angstroms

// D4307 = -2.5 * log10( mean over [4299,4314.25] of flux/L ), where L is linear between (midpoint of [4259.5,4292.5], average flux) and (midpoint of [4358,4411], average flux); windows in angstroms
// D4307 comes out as 0.27 mag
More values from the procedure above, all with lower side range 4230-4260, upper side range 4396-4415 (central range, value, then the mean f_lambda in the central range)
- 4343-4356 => 0.09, 6.94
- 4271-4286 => -0.02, 7.23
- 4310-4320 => 0.07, 6.89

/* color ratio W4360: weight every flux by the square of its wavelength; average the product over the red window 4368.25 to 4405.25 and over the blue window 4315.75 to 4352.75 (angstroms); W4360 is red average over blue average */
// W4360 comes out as 1.14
